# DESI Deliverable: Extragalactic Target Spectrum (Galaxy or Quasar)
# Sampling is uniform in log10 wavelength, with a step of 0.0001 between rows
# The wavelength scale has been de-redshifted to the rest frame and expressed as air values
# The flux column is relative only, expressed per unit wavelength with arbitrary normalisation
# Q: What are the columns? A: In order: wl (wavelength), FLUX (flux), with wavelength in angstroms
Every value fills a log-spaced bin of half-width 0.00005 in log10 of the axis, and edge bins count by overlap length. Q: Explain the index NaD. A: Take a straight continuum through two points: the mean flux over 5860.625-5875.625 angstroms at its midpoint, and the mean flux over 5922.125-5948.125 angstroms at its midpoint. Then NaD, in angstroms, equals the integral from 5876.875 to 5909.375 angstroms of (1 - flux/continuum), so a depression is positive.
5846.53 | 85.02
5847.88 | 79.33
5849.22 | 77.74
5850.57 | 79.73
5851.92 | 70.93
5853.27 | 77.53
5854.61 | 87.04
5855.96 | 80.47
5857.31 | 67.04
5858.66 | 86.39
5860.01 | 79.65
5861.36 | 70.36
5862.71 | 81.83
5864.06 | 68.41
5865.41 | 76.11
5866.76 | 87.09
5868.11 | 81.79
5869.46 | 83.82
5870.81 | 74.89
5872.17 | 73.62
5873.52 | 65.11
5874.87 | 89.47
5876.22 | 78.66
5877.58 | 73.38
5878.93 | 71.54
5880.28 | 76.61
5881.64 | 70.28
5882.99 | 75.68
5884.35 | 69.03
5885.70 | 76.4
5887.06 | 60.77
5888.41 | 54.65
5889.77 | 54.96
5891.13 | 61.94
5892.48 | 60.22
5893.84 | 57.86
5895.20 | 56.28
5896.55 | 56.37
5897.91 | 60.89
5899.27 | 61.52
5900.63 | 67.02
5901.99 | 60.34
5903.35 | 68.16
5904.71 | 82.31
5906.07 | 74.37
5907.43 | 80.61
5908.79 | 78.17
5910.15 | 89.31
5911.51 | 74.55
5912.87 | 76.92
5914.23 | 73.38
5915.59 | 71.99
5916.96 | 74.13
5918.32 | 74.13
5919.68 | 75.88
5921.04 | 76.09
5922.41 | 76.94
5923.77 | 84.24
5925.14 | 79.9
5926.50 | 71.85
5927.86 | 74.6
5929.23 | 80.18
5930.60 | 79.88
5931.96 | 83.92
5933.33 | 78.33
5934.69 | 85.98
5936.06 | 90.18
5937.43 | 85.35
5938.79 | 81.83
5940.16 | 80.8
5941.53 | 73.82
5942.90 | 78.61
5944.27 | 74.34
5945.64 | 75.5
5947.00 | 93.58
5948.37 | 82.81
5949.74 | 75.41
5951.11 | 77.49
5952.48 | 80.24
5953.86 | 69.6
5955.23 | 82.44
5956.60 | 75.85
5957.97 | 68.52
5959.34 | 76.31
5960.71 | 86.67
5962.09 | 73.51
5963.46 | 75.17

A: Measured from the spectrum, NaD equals 4.8 angstroms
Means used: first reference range 77.5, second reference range 80.6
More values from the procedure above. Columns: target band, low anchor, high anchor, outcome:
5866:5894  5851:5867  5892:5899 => -2.0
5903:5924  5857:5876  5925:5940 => 0.9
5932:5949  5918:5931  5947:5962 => -0.9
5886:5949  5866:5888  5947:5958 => 2.4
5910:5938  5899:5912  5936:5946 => -0.7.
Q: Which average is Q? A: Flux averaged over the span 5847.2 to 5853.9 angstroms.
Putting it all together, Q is 77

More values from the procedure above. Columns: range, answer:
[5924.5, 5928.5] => 75.6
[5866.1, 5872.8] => 80.2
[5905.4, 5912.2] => 79.4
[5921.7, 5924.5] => 80.3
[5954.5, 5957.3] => 79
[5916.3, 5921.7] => 75.2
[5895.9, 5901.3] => 61.4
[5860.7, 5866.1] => 74.2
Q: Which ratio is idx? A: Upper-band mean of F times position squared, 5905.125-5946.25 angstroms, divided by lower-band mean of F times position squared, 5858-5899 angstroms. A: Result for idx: 1.12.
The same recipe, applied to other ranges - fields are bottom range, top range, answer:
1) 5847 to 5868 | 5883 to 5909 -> 0.85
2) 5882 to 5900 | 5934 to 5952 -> 1.33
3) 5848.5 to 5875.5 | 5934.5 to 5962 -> 1.05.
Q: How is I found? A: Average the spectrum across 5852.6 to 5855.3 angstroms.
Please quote 82.5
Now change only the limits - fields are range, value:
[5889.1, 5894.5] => 58.8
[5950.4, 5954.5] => 75.7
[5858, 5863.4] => 79.5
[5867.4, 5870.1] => 82.9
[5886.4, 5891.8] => 58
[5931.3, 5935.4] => 82.8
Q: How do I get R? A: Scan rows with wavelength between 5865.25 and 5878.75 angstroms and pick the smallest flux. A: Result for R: 65.11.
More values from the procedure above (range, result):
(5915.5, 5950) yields 71.85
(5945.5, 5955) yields 69.6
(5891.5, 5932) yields 56.28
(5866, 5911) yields 54.65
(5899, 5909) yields 60.34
